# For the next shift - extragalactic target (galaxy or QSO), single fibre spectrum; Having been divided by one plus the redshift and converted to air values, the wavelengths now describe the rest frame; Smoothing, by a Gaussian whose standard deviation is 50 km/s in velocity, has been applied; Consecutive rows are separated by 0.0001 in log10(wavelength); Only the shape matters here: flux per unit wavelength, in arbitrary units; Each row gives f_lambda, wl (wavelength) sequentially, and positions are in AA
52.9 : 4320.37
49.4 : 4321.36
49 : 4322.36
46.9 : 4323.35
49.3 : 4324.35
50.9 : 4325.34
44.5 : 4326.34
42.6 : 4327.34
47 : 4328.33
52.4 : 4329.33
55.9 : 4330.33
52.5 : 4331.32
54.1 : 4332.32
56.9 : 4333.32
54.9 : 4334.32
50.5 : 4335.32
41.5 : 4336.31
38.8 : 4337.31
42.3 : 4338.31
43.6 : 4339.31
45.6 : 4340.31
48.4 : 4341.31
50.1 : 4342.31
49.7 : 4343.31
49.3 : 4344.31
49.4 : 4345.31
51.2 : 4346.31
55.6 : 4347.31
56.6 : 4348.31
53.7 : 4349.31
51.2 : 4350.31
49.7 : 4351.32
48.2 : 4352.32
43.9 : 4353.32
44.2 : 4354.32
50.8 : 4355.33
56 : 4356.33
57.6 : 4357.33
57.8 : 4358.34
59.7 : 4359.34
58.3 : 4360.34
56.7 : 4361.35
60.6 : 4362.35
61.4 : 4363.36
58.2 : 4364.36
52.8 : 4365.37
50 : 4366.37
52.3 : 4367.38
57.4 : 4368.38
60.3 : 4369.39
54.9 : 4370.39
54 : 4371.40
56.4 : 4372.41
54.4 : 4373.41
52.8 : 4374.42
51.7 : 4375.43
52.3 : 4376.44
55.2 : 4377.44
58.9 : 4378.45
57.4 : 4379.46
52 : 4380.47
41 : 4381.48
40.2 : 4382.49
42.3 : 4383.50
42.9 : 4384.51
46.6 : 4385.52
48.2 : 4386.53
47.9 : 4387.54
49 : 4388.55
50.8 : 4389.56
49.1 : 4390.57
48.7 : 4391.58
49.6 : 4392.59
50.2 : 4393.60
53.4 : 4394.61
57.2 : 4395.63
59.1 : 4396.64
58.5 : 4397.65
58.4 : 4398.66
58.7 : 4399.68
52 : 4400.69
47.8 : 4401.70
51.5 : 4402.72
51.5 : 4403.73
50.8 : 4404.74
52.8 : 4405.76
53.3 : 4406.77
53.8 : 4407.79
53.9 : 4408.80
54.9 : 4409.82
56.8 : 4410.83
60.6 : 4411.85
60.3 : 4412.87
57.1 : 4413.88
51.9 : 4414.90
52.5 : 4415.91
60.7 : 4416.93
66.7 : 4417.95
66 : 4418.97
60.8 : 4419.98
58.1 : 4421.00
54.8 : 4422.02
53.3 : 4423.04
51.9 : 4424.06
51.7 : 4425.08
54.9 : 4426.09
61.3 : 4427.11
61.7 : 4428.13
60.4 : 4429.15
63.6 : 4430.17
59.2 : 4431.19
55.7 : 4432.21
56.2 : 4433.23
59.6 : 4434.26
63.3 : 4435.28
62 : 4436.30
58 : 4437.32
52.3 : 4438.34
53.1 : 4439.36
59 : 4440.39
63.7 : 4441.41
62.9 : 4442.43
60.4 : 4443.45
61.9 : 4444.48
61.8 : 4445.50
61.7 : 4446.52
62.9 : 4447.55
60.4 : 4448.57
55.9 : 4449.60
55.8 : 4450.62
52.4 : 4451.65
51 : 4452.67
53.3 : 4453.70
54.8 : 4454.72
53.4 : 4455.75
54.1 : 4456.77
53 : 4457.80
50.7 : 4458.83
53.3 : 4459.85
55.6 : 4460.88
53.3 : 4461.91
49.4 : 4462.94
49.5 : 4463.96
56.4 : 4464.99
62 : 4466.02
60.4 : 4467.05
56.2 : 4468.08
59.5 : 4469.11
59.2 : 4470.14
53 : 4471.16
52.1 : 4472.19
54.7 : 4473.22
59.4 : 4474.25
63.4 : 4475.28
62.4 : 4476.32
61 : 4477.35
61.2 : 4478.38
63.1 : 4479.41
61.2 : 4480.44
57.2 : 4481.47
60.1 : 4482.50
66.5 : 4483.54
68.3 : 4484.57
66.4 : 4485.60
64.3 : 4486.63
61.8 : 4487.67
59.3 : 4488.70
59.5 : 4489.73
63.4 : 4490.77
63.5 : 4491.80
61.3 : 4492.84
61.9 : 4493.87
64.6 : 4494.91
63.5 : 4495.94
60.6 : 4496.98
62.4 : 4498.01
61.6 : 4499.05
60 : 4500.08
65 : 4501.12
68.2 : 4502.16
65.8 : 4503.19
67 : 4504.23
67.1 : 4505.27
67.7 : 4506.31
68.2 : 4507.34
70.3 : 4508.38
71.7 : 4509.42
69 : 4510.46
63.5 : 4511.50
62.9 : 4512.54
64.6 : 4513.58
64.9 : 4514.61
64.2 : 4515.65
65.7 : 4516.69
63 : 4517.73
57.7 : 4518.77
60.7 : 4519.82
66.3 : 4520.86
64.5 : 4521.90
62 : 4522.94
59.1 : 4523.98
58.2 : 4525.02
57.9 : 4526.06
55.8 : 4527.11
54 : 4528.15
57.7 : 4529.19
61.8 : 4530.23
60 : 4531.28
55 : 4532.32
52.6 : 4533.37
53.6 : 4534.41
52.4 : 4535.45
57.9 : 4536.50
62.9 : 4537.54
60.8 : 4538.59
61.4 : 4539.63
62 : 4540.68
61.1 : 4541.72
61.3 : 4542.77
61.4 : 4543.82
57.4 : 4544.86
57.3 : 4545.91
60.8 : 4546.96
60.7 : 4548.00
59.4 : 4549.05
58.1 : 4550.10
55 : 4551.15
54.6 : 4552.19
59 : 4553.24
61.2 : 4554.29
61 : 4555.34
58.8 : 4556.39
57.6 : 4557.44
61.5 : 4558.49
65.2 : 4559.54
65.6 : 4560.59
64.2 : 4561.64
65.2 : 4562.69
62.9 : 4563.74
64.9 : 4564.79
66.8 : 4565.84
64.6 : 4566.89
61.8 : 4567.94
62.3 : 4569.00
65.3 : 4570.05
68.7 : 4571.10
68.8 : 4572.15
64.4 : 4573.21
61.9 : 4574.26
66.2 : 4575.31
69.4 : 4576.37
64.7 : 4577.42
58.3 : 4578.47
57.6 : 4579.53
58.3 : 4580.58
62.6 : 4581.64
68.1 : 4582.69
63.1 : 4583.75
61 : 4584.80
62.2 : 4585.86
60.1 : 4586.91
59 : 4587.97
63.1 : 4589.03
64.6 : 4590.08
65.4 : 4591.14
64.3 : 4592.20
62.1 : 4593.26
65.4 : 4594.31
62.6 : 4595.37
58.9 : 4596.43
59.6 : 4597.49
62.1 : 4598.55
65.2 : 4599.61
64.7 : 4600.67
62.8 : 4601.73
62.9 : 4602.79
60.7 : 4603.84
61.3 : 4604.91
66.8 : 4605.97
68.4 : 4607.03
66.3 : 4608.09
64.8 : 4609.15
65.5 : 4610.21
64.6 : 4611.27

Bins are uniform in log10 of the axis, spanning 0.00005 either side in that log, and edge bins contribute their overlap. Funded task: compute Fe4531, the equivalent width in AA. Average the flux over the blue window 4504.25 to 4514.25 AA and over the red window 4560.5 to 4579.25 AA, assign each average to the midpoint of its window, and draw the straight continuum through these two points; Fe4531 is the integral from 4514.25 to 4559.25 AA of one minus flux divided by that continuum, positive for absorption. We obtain 4.5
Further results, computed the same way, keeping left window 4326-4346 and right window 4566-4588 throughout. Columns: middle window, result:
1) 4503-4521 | -1.9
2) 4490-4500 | -0.7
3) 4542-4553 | 0.5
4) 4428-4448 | -1.9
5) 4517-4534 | 0.3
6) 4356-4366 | -1.5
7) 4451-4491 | -0.6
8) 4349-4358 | -0.2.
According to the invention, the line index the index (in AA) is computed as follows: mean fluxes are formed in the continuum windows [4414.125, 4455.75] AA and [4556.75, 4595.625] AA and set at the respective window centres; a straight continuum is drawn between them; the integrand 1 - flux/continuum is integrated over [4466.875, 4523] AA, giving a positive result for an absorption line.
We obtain -2.2 AA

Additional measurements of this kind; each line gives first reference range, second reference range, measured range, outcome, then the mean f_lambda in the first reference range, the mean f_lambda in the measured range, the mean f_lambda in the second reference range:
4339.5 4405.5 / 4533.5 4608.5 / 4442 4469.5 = 0.02 AA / 52.3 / 56.3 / 62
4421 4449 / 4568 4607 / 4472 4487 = -0.38 AA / 58.8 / 61.6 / 63.2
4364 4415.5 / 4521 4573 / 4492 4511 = -2.28 AA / 52.8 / 65.3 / 60.5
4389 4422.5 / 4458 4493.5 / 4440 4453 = -0.43 AA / 55.2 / 59.4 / 59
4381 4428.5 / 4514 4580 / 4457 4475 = 0.48 AA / 53.5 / 55.3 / 61.1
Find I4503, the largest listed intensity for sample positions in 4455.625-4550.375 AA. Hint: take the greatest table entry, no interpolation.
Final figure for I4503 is 71.7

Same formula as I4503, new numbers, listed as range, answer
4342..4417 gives 61.4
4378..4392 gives 58.9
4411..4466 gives 66.7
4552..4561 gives 65.6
